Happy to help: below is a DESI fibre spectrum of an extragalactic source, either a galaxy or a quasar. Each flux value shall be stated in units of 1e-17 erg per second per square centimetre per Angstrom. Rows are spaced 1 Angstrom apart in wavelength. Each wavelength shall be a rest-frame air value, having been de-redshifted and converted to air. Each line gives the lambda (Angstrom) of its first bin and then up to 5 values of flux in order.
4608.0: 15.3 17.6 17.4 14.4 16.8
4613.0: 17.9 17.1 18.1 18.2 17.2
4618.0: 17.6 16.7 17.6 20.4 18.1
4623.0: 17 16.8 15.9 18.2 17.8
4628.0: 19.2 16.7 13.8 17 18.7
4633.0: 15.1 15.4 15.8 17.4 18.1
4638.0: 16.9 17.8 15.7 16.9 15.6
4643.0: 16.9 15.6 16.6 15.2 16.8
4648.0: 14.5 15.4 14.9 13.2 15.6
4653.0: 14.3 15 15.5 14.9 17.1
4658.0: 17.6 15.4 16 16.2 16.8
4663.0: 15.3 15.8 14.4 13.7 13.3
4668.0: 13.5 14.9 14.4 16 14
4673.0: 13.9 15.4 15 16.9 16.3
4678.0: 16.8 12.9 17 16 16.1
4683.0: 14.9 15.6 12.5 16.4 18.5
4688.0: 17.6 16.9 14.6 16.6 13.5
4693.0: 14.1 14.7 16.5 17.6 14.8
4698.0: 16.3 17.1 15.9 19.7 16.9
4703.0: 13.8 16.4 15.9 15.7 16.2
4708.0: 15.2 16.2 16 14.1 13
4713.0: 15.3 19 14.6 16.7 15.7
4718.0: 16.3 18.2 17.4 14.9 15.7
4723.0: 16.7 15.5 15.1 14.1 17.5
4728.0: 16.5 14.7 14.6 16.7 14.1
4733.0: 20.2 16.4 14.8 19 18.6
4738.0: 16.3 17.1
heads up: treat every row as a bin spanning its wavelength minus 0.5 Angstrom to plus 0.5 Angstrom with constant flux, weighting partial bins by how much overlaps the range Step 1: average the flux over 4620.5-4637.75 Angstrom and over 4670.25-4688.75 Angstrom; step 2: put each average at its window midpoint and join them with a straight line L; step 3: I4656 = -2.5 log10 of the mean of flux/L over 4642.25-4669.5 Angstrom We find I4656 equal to 0.07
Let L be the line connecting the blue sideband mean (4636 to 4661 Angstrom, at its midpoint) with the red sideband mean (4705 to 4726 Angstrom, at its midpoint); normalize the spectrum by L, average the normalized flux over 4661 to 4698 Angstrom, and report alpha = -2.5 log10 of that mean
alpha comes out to 0.03 mag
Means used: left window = 15.9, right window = 15.8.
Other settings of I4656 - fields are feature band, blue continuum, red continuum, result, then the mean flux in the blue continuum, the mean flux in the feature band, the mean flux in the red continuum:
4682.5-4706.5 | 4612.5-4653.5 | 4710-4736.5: 0.020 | 16.7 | 15.9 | 16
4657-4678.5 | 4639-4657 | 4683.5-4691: 0.031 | 15.6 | 15.4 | 16.1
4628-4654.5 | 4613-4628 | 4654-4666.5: 0.042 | 17.7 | 16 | 15.7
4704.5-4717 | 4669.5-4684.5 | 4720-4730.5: -0.007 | 15.4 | 15.7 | 15.6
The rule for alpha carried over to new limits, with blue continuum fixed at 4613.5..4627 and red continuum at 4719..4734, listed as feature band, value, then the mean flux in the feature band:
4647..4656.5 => 0.15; 14.9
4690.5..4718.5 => 0.04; 15.8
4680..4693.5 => 0.06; 15.7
